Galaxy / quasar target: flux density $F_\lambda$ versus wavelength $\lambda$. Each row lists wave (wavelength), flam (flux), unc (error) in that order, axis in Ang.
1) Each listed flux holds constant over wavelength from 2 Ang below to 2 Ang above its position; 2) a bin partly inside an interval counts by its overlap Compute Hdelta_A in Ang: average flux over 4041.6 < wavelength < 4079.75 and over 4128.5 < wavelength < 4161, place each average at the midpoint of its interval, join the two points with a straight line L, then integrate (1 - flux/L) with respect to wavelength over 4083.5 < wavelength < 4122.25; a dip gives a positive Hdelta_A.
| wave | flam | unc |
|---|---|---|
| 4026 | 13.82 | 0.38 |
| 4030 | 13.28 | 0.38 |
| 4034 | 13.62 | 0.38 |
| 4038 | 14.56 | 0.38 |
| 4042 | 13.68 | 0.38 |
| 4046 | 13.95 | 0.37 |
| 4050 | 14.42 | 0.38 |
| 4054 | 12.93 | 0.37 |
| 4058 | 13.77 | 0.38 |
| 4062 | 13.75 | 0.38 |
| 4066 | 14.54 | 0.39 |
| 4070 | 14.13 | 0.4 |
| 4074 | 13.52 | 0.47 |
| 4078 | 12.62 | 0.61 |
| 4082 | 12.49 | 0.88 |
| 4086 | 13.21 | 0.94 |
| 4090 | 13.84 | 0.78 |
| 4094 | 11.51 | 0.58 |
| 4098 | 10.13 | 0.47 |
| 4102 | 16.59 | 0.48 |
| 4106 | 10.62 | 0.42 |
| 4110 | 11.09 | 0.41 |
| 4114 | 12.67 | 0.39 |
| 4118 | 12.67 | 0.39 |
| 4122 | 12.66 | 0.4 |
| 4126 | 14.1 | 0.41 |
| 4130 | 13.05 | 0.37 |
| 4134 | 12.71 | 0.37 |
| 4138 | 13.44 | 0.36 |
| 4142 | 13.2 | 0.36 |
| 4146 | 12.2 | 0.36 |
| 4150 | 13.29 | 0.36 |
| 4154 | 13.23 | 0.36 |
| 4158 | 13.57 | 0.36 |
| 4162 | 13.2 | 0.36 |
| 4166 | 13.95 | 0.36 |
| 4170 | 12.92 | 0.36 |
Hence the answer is 2.7 Ang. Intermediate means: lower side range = 13.7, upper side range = 13.1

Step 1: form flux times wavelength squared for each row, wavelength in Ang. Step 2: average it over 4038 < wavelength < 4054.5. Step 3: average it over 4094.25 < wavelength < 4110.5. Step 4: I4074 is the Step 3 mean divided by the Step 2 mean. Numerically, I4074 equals 0.90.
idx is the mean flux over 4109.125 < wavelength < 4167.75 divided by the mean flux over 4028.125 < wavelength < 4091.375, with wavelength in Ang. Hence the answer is 0.96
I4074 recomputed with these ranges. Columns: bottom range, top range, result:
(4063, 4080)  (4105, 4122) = 0.89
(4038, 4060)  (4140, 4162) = 1.00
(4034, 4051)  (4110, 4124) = 0.92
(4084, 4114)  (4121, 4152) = 1.07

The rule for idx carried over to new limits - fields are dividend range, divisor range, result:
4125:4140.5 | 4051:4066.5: 0.97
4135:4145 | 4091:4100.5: 1.15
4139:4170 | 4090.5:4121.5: 1.08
